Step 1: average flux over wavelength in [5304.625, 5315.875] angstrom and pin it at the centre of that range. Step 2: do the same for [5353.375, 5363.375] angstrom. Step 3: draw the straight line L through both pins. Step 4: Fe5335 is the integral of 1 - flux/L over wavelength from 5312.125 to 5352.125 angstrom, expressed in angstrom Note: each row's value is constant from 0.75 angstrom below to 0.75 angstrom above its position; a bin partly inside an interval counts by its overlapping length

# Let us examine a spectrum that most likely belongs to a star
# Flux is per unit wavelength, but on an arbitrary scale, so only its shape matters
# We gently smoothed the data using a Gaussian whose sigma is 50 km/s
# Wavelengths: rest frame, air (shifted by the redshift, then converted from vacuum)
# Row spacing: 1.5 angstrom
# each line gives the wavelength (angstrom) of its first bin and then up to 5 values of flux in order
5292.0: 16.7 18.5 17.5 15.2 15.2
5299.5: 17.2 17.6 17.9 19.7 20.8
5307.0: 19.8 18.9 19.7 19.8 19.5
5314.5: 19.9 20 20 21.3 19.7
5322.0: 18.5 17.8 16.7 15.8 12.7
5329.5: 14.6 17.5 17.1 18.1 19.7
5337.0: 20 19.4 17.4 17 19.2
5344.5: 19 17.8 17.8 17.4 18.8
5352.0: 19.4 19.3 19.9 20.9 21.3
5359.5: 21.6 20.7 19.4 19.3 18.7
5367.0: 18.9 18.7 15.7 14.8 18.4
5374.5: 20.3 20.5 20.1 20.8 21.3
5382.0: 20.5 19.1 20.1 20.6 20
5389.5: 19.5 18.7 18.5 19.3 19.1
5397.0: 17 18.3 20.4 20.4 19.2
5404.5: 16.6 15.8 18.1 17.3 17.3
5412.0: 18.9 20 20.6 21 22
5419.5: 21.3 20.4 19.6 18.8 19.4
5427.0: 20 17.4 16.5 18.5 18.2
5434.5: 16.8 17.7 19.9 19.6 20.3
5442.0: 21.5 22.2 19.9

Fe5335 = 3.8 angstrom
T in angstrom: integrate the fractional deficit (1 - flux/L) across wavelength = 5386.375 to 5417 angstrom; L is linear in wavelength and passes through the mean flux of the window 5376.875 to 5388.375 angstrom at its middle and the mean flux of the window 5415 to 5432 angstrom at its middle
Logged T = 1.8 angstrom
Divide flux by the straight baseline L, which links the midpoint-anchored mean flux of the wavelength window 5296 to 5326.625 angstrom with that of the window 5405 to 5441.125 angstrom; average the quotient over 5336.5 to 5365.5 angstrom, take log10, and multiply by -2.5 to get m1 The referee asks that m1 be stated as -0.02 mag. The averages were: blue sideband 18.7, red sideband 19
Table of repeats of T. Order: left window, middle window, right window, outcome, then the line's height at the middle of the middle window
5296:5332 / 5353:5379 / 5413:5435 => -0.86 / 18.7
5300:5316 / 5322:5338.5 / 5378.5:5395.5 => 1.95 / 19.5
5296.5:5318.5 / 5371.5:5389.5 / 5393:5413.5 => -1.39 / 18.5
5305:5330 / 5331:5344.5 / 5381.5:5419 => 0.18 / 18.7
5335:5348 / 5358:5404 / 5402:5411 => -3.71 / 17.9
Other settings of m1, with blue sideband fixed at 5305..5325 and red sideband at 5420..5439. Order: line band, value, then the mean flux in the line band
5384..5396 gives -0.03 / 19.5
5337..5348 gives 0.06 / 18.4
